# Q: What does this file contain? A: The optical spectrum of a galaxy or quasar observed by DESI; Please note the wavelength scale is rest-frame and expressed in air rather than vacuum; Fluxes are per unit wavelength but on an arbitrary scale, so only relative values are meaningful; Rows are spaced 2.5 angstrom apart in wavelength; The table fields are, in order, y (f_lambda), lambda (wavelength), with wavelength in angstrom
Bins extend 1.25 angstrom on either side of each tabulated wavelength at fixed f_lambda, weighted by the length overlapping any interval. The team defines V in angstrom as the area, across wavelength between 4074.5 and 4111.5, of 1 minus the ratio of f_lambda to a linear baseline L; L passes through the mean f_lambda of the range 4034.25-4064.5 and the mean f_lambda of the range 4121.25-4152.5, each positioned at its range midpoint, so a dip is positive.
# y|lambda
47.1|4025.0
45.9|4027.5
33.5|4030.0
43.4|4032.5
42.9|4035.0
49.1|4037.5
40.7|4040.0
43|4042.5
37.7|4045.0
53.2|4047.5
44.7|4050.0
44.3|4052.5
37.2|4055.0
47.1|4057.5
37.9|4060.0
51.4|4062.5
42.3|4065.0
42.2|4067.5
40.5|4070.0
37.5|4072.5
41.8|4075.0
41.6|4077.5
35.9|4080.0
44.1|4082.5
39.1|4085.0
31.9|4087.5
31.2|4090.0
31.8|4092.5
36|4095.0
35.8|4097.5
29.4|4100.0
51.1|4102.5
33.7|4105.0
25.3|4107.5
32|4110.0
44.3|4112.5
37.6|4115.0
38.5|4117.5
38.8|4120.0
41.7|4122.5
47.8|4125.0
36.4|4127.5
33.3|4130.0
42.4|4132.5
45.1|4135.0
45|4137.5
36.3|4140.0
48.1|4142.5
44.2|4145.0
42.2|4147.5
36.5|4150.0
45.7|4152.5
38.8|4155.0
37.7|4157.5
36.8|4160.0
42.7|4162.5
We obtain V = 6.0 angstrom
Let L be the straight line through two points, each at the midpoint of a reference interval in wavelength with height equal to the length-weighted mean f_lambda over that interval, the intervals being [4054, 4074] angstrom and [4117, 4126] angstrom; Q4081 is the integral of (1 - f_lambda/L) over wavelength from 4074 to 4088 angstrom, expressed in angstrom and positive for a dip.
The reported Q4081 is 0.9 angstrom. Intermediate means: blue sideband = 42.1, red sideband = 41.8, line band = 39.4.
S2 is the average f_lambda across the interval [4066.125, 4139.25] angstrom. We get 38.3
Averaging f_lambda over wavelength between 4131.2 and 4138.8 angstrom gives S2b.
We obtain 44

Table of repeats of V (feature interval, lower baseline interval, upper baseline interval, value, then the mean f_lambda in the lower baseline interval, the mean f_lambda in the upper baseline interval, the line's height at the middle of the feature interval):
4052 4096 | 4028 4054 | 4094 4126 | 1.2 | 43.3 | 37.8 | 40.6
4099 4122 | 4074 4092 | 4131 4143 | 1.9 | 37.6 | 42.9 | 40.3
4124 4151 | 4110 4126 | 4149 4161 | -1.1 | 40.6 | 39.2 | 39.9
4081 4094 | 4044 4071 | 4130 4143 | 2.2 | 43.6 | 42.1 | 43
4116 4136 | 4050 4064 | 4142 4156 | 1.1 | 43.7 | 42.4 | 42.7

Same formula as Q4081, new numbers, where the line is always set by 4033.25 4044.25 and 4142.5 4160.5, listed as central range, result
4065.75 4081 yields 1.0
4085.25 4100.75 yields 3.3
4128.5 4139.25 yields 0.1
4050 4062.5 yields 0.1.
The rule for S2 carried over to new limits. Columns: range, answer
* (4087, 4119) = 35.4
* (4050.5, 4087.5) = 41.4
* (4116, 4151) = 41.2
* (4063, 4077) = 41.5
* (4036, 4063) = 44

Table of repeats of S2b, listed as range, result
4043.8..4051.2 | 45.3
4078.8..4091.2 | 36.5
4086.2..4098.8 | 33.3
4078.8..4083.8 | 40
